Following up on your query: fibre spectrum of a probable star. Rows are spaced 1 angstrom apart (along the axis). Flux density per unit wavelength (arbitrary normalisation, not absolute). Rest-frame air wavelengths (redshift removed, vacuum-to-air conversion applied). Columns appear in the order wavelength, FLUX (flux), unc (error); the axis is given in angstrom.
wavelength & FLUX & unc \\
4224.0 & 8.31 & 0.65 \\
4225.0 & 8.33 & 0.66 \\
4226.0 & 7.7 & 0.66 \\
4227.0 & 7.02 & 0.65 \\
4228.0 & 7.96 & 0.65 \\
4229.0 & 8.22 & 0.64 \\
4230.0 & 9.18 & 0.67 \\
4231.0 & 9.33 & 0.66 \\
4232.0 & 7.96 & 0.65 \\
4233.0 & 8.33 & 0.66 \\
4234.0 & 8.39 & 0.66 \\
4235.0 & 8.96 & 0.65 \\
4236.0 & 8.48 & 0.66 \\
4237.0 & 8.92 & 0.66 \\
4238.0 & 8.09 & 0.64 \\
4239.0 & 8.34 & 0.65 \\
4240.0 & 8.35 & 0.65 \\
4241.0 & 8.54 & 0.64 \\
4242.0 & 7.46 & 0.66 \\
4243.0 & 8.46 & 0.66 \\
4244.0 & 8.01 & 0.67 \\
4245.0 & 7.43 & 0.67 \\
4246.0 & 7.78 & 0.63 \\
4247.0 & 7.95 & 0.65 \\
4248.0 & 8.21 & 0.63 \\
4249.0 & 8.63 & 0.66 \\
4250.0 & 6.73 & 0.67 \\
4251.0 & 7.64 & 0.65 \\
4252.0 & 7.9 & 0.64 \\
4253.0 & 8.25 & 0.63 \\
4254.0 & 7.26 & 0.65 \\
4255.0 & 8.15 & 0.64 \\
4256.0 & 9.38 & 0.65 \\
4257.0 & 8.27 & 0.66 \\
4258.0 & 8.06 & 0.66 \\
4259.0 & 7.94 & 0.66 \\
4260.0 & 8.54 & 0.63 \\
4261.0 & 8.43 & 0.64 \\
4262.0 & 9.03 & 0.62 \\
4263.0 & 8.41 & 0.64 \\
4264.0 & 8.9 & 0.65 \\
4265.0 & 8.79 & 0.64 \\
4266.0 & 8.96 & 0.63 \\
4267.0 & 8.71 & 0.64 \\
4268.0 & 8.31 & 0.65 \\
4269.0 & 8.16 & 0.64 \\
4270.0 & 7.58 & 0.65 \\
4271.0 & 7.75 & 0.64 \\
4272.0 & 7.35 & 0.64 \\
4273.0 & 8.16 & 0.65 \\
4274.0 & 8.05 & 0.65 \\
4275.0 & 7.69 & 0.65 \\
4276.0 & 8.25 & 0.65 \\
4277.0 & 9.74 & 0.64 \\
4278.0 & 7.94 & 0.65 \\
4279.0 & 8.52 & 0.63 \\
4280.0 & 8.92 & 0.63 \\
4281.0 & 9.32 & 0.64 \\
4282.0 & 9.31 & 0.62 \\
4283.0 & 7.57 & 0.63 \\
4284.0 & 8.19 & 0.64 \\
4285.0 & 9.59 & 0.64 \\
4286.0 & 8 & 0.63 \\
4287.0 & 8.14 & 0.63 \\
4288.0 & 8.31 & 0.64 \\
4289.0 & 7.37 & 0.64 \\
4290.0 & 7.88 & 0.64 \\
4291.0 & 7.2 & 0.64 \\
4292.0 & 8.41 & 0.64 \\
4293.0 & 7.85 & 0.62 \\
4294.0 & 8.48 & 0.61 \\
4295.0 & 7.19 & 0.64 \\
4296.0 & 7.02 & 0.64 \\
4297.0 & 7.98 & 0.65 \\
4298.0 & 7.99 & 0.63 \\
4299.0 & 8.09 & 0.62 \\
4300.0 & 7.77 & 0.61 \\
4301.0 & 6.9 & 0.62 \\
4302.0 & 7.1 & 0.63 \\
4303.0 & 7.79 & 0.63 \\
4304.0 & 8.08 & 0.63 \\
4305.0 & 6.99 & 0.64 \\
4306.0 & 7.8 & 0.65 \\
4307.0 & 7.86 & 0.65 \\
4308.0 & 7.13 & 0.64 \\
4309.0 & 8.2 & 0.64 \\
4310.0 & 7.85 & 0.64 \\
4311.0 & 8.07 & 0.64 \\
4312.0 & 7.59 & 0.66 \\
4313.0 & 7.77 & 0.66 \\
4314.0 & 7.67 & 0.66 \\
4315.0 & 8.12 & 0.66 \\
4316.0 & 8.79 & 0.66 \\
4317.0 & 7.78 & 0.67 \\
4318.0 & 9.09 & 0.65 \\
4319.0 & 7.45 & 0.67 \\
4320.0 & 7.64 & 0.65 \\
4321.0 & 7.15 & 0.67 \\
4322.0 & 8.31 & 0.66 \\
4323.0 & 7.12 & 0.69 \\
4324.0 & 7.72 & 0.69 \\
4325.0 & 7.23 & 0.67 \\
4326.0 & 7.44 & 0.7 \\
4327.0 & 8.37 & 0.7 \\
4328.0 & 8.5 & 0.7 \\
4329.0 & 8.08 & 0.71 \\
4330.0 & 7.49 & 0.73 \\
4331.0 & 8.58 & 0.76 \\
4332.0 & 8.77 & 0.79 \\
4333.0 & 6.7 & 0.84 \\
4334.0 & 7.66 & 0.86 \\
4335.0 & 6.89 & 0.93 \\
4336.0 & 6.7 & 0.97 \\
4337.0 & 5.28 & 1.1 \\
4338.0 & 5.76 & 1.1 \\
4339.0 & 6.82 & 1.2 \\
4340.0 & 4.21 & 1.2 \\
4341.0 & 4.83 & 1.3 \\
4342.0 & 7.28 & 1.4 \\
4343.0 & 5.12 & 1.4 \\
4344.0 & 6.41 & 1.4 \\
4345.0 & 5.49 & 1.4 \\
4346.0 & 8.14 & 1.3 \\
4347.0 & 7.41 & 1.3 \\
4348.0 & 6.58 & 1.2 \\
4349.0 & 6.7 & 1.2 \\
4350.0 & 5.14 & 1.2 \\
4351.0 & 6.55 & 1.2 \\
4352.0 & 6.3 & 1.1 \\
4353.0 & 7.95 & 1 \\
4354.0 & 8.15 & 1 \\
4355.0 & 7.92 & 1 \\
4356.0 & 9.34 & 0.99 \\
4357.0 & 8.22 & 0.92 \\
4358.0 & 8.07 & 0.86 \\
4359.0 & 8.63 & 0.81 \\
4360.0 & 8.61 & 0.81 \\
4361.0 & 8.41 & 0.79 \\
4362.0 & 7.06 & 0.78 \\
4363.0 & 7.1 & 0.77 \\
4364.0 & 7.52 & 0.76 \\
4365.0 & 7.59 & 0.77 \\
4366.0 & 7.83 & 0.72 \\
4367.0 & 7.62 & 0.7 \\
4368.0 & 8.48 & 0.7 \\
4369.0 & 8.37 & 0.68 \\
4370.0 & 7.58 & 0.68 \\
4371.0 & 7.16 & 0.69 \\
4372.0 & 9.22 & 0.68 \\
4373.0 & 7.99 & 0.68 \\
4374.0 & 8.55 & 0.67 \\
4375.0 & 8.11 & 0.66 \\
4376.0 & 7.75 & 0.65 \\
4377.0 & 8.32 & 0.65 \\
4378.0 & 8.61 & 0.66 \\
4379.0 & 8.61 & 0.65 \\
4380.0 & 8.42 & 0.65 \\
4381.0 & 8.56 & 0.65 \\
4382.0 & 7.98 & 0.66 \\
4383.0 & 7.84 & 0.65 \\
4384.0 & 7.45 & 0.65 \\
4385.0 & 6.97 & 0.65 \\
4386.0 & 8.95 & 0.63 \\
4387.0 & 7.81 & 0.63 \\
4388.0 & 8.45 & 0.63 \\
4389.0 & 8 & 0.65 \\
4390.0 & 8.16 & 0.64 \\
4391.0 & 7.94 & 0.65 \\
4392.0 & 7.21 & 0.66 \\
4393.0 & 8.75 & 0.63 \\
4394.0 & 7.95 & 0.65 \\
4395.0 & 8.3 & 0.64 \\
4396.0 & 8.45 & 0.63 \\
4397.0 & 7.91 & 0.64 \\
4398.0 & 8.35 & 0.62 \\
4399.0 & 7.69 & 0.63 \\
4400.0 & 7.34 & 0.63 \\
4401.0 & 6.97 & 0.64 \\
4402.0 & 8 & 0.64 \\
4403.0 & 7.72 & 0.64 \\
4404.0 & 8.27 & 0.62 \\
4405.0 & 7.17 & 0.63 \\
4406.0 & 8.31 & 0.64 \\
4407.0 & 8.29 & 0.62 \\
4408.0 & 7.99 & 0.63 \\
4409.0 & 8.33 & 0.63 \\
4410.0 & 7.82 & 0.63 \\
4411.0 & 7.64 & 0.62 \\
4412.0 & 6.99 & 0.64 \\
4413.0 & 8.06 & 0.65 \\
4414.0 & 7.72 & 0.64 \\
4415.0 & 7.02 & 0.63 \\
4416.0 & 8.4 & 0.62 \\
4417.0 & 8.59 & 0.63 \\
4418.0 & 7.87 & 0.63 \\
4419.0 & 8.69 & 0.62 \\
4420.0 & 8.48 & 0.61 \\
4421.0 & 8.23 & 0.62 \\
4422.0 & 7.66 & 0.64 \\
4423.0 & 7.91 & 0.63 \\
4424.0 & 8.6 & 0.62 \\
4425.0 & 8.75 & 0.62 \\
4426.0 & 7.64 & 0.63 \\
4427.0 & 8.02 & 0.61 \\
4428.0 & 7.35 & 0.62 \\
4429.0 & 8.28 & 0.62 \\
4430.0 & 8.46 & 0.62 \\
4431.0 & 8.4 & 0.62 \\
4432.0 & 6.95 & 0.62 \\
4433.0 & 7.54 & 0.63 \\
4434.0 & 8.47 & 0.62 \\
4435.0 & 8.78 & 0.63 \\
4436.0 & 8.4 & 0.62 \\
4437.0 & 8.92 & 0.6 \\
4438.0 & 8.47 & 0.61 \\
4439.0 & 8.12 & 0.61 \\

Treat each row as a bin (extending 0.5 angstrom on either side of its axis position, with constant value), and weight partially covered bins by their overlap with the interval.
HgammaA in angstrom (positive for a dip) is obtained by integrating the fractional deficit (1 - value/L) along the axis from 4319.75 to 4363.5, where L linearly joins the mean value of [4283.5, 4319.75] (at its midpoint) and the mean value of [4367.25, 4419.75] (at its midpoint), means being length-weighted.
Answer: 3.9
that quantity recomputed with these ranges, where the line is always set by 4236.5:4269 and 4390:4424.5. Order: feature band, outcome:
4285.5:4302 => 0.8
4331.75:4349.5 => 3.6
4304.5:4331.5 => 0.9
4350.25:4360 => 0.2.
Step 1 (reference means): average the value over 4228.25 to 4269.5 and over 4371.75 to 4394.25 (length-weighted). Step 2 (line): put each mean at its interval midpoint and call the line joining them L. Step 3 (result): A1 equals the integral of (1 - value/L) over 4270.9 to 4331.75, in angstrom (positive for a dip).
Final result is 2.07 angstrom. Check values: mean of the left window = 8.31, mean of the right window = 8.15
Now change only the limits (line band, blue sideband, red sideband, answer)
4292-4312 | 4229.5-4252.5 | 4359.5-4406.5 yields 1.02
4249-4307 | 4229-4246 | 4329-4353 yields -3.26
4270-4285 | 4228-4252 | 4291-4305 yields -0.91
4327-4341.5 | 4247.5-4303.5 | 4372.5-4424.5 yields 2.08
